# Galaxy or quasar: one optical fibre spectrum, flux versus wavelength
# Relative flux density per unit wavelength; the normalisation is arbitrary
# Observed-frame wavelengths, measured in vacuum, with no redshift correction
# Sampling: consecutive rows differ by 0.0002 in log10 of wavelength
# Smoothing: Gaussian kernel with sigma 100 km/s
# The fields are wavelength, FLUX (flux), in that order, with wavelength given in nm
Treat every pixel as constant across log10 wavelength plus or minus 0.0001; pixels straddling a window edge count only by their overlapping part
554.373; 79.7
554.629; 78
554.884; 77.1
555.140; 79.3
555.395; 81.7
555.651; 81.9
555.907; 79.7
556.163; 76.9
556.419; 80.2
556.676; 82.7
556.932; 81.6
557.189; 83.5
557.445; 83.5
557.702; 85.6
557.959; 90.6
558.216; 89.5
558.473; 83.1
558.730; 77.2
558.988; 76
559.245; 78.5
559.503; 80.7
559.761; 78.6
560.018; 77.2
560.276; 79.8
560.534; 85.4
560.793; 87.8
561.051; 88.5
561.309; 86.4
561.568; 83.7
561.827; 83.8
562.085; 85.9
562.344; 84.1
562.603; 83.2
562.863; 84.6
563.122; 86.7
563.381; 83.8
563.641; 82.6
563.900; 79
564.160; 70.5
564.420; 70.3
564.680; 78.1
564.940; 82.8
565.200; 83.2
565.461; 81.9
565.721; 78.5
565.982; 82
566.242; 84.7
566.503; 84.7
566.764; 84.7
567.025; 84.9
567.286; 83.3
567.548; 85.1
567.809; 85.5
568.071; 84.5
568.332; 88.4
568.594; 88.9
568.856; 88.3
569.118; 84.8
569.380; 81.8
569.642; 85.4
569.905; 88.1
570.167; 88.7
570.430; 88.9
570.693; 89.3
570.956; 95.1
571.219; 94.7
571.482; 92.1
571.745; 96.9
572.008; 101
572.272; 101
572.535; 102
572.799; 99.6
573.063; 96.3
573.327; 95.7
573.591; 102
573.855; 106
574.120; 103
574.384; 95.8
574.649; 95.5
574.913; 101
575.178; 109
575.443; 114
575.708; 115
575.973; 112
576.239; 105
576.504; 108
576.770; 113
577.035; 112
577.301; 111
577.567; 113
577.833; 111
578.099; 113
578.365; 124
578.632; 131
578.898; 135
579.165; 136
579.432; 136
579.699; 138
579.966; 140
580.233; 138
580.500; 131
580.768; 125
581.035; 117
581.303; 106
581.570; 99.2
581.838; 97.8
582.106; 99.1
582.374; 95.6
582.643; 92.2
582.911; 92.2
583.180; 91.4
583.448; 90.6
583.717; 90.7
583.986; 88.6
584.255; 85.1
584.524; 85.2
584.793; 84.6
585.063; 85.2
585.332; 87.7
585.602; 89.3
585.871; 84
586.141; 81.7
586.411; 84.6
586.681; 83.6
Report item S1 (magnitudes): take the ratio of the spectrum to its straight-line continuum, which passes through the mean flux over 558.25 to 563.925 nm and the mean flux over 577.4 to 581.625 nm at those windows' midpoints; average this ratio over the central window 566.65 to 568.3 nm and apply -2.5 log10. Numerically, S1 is 0.15 mag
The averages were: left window 82.8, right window 125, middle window 84.9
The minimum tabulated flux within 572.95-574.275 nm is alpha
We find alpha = 95.7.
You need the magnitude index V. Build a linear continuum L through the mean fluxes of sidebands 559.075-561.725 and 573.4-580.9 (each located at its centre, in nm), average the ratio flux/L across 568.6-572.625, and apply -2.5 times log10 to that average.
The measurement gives 0.13 mag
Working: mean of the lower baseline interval 82.6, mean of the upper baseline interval 117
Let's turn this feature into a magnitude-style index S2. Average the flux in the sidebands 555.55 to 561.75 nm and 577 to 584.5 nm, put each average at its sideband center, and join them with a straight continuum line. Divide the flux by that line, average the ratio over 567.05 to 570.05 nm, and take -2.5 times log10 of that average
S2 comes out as 0.12 mag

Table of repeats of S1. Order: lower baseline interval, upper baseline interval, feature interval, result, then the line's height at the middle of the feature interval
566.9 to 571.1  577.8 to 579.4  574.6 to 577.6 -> 0.07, 116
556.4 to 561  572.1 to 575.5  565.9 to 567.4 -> 0.10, 92.4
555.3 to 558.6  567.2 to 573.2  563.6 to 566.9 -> 0.10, 88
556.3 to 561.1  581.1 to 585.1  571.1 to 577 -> -0.16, 89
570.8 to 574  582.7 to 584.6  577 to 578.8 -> -0.24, 94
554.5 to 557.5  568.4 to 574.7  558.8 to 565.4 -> 0.05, 85.8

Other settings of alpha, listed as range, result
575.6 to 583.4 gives 91.4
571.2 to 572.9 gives 92.1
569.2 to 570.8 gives 81.8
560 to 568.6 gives 70.3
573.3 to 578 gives 95.5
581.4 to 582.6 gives 95.6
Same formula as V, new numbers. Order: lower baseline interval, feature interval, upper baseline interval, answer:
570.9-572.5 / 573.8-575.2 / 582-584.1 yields -0.053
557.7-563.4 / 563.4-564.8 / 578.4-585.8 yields 0.141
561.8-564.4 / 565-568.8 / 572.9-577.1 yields 0.061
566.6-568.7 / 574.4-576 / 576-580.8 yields 0.053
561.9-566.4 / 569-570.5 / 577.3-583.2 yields 0.091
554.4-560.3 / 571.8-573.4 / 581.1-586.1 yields -0.142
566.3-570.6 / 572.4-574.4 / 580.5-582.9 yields -0.082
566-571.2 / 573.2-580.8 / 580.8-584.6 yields -0.248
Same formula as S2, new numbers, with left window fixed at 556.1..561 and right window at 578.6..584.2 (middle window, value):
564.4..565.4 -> 0.14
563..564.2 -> 0.10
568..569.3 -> 0.10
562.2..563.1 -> 0.04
